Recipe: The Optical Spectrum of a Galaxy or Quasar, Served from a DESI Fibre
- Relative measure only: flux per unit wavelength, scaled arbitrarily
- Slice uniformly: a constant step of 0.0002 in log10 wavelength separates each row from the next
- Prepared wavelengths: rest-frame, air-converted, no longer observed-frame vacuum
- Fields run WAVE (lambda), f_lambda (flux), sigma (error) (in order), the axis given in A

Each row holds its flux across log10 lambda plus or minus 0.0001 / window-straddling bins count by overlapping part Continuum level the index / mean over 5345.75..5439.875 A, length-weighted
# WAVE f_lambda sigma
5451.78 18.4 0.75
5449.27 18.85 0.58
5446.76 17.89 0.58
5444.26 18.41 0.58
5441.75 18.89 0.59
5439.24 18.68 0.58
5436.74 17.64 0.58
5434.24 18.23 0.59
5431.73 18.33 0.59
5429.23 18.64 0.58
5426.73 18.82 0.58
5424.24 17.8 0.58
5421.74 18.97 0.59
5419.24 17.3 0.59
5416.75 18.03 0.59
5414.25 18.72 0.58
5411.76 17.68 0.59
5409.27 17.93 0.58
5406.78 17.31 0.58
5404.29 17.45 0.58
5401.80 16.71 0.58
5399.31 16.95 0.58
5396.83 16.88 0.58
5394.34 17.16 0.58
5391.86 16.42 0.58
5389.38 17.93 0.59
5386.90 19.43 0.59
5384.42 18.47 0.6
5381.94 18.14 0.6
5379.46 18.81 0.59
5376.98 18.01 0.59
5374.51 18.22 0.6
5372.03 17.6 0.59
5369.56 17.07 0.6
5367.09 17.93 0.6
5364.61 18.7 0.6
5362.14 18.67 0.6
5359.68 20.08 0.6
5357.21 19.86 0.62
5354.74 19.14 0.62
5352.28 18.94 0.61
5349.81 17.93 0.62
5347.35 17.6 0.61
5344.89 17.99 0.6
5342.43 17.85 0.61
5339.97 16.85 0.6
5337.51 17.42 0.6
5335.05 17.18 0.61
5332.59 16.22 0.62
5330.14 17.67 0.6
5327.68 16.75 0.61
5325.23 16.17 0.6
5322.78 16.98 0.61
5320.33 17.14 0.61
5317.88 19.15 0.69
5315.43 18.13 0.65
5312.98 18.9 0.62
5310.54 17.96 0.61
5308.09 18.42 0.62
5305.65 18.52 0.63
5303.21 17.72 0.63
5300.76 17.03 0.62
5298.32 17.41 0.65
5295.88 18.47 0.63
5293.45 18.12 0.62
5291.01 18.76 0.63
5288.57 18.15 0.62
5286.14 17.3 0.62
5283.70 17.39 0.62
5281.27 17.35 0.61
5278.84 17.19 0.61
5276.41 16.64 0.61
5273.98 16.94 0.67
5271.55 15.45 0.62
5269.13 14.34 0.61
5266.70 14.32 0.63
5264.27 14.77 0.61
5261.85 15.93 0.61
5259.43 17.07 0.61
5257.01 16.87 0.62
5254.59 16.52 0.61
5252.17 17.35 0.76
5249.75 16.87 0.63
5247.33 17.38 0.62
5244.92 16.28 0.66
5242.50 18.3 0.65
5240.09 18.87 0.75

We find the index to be 18.1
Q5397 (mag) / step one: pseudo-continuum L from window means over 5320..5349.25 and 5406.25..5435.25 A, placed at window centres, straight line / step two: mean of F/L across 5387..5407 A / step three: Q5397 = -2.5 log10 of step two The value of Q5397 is 0.041 mag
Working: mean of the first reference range 17.2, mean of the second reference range 18.2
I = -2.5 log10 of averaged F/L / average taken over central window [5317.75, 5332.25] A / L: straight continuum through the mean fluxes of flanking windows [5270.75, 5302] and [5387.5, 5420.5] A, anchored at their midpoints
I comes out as 0.02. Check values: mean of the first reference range 17.4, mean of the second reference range 17.5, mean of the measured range 17.1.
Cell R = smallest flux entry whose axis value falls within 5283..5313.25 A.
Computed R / 17.03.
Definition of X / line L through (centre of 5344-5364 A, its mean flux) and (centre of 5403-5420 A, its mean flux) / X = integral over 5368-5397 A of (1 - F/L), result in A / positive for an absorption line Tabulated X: 0.66 A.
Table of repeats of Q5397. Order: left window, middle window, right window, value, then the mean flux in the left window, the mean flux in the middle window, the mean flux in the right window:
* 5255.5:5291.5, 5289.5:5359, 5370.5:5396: -0.04 mag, 16.5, 17.9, 18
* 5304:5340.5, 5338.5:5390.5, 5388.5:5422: -0.05 mag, 17.6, 18.3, 17.5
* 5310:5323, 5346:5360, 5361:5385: -0.04 mag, 18.1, 18.8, 18.1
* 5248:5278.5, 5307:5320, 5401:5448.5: -0.10 mag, 16.1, 18.4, 18.1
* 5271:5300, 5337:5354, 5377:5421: -0.01 mag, 17.5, 17.9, 17.7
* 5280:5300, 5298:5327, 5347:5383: 0.02 mag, 17.9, 17.8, 18.5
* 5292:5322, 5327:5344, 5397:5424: 0.05 mag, 18.1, 17.2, 17.7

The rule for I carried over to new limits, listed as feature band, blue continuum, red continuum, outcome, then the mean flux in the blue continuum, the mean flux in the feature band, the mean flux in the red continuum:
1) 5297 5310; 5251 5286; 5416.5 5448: -0.068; 16.3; 17.8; 18.3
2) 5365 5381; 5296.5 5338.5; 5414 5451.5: -0.002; 17.6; 18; 18.3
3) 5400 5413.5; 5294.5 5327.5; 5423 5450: 0.049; 17.8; 17.4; 18.4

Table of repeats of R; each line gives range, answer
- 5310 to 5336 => 16.17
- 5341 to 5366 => 17.6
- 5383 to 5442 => 16.42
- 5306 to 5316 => 17.96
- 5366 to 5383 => 17.07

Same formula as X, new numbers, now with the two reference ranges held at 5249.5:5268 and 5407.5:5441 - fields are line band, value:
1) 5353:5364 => -1.2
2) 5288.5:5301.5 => -1.1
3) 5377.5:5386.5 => -0.4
